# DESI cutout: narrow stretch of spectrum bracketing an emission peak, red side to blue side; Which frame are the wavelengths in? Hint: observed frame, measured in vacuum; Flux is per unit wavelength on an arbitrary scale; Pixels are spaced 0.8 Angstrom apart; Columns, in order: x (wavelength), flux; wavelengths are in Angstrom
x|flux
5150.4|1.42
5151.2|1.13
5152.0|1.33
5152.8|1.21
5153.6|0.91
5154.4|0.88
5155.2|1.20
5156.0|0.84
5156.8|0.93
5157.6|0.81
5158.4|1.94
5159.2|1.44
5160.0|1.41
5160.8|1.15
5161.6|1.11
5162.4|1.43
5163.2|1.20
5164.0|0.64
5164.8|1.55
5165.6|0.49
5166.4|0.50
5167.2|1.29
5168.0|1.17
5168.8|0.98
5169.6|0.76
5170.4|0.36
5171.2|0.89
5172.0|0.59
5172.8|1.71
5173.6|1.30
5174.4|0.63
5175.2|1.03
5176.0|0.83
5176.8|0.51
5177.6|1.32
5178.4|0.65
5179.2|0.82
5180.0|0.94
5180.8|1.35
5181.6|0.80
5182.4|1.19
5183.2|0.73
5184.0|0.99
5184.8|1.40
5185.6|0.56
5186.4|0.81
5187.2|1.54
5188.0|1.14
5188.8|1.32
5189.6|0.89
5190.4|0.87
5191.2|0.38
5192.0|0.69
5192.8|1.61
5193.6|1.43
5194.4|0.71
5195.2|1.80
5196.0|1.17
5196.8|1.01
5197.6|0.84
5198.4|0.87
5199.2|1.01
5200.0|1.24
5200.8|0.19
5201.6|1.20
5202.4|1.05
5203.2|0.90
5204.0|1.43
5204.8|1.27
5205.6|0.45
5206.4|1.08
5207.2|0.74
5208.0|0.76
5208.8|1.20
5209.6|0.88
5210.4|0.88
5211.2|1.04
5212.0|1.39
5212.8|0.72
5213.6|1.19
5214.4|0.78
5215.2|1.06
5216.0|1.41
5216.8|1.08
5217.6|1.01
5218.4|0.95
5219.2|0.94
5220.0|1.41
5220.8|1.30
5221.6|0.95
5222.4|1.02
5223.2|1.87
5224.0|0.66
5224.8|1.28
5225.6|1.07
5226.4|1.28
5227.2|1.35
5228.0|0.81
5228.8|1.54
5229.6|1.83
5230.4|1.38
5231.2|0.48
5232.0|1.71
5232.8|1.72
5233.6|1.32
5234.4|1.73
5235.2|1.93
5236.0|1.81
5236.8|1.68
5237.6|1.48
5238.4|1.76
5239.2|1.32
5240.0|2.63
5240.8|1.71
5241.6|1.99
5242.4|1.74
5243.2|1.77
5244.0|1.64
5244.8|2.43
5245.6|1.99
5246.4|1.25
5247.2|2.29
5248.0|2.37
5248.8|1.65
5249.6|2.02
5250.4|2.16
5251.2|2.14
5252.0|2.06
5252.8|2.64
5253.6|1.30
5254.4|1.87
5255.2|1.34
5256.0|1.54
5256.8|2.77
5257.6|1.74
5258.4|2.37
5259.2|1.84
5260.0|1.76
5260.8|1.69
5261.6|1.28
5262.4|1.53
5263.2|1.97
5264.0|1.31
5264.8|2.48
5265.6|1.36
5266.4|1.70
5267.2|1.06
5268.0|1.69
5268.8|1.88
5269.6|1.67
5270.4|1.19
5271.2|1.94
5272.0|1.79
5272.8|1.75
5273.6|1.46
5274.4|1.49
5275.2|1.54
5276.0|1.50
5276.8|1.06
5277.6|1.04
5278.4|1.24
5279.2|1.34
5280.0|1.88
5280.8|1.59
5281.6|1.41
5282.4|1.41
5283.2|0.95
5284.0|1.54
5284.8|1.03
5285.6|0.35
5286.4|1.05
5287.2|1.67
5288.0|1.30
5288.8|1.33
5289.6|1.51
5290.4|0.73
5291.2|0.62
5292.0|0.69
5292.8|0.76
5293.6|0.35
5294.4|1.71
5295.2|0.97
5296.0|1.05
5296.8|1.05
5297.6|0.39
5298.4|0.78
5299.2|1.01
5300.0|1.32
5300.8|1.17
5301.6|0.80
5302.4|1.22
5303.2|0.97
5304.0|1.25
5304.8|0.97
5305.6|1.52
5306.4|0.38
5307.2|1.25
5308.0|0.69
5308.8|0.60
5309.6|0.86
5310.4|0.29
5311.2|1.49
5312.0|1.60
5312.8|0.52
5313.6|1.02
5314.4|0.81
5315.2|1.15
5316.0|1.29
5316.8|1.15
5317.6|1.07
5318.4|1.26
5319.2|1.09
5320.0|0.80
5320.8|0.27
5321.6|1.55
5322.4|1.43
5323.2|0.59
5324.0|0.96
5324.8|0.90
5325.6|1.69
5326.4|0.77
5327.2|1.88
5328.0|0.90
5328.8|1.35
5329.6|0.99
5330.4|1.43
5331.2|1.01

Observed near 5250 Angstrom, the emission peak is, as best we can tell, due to Mg II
